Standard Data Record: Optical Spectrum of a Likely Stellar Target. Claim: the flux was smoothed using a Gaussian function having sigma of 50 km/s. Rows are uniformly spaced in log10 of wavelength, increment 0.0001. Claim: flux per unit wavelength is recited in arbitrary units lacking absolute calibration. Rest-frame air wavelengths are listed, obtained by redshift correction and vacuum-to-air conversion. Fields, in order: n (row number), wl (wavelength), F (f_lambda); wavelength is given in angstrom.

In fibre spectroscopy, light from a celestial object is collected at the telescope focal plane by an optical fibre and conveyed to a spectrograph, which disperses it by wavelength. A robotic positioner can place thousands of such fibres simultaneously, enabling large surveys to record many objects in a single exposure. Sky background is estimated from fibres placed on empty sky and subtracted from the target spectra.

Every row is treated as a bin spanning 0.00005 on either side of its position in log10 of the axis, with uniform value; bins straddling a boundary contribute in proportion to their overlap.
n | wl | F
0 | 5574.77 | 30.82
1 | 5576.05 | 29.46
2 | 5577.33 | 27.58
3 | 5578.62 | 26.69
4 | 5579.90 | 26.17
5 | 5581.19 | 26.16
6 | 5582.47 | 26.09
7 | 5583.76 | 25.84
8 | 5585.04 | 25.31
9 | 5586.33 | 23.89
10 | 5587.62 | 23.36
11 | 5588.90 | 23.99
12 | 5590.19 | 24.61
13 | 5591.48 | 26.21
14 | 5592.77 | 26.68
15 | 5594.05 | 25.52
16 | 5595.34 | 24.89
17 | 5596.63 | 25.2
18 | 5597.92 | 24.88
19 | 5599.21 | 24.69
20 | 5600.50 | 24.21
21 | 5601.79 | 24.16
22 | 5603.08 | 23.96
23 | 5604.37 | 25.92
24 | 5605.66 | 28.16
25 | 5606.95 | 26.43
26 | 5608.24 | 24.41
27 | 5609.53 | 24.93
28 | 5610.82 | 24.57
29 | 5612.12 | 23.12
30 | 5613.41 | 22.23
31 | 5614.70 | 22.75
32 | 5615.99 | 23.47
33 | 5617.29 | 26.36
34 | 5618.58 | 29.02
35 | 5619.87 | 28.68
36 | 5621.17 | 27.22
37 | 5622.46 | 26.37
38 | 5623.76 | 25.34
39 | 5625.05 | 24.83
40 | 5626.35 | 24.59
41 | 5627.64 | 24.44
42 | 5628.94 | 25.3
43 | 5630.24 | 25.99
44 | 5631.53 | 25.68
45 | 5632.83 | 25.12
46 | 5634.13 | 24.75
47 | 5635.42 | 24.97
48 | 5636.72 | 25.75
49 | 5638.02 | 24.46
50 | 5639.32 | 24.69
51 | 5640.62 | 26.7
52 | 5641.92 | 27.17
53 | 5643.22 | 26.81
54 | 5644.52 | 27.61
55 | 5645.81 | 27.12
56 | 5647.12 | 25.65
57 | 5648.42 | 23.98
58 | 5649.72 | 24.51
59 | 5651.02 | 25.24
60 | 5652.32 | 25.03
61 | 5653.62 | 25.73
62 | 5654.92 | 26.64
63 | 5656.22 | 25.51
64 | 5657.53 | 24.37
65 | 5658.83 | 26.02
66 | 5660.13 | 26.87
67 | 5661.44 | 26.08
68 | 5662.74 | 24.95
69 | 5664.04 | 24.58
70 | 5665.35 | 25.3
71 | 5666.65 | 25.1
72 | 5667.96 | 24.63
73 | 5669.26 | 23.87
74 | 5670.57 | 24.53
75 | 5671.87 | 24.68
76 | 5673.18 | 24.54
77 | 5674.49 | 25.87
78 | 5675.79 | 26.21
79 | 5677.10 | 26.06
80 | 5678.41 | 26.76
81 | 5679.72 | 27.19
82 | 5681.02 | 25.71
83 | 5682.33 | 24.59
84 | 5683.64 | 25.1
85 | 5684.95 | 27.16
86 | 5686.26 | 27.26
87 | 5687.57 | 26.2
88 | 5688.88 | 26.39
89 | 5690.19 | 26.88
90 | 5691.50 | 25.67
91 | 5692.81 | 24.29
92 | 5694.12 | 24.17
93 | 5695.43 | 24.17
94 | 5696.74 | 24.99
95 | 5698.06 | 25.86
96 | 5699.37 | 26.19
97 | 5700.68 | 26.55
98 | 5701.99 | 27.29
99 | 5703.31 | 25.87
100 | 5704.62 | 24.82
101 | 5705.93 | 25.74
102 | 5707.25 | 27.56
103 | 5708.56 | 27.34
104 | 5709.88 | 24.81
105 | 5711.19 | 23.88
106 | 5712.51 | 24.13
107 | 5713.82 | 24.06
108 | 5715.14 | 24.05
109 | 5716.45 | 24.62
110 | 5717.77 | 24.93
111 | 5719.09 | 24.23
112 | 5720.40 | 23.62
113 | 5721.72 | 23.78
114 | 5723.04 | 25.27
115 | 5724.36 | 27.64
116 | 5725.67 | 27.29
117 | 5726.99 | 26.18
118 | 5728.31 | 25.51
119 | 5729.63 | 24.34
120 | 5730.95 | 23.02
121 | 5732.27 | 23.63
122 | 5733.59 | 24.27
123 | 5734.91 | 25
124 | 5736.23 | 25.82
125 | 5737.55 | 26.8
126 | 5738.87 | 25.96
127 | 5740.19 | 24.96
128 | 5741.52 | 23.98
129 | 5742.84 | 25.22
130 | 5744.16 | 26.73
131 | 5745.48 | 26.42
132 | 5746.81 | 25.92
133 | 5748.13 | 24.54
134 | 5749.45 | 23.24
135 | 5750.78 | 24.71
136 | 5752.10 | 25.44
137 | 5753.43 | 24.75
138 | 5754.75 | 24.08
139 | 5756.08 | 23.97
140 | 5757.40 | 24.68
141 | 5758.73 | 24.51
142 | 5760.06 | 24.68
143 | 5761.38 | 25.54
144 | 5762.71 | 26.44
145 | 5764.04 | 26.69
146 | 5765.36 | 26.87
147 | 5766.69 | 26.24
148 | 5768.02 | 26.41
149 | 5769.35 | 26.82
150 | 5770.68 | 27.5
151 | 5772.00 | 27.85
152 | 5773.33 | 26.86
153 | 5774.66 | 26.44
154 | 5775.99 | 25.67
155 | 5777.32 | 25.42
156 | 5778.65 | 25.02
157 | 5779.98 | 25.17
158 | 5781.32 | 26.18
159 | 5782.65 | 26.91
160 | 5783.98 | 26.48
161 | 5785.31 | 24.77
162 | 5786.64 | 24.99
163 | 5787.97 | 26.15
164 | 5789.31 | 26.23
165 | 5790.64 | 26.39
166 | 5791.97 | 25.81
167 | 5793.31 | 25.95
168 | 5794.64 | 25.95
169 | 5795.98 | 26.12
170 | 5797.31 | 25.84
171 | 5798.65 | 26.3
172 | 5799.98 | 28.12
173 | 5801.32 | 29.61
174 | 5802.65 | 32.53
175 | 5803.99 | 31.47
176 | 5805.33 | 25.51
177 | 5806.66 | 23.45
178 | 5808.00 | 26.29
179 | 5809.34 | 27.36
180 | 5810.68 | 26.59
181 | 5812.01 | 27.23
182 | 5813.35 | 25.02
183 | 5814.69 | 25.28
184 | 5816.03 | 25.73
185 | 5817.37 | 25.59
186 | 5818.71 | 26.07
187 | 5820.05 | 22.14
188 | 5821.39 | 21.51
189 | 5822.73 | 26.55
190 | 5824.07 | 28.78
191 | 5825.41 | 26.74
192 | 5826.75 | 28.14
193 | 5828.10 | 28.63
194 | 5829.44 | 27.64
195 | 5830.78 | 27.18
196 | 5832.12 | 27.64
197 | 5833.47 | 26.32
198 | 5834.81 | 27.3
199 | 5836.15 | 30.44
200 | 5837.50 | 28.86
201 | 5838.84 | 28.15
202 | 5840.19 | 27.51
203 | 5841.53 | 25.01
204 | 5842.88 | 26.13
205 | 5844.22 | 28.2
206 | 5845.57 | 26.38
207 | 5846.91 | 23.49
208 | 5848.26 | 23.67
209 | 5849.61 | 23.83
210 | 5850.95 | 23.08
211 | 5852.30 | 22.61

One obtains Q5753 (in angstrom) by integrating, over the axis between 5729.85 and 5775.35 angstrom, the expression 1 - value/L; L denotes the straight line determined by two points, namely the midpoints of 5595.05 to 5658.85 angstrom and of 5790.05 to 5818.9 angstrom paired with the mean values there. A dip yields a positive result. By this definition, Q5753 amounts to 1.5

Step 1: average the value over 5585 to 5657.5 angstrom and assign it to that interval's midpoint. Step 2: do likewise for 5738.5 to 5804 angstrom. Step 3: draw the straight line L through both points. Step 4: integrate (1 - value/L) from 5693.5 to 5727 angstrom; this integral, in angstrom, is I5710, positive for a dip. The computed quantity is 0.54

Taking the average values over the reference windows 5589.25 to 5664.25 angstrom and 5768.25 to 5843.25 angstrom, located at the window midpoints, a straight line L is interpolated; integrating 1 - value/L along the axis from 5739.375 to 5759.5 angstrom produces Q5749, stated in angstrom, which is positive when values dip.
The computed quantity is 1.05 angstrom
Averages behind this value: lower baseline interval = 25.4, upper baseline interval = 26.6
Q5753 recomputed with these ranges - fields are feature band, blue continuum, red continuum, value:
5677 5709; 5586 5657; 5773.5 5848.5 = -0.2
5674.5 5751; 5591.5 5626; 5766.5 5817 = 1.7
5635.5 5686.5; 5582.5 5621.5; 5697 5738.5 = -0.8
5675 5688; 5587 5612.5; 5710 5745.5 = -0.6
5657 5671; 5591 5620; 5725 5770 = 0.1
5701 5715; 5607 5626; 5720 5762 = -0.2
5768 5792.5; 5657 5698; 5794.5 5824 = 0.1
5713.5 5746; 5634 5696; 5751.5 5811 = 1.1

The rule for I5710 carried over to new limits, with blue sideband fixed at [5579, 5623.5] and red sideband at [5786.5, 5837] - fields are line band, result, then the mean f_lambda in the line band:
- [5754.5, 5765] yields 0.5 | 25.2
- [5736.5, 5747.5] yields 0.2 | 25.7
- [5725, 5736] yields 0.5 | 25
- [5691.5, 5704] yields 0.2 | 25.5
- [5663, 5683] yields 0.4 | 25.3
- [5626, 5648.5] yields -0.1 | 25.7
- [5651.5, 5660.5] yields 0.0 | 25.7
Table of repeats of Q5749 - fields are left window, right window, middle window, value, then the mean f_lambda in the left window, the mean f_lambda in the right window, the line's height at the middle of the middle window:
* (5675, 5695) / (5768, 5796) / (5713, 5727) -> 0.6 angstrom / 26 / 26.1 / 26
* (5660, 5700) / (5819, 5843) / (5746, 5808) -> 0.8 angstrom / 25.5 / 26.9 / 26.4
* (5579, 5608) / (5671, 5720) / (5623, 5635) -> 0.1 angstrom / 25.3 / 25.5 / 25.4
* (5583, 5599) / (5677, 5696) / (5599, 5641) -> 0.0 angstrom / 25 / 25.8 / 25.3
